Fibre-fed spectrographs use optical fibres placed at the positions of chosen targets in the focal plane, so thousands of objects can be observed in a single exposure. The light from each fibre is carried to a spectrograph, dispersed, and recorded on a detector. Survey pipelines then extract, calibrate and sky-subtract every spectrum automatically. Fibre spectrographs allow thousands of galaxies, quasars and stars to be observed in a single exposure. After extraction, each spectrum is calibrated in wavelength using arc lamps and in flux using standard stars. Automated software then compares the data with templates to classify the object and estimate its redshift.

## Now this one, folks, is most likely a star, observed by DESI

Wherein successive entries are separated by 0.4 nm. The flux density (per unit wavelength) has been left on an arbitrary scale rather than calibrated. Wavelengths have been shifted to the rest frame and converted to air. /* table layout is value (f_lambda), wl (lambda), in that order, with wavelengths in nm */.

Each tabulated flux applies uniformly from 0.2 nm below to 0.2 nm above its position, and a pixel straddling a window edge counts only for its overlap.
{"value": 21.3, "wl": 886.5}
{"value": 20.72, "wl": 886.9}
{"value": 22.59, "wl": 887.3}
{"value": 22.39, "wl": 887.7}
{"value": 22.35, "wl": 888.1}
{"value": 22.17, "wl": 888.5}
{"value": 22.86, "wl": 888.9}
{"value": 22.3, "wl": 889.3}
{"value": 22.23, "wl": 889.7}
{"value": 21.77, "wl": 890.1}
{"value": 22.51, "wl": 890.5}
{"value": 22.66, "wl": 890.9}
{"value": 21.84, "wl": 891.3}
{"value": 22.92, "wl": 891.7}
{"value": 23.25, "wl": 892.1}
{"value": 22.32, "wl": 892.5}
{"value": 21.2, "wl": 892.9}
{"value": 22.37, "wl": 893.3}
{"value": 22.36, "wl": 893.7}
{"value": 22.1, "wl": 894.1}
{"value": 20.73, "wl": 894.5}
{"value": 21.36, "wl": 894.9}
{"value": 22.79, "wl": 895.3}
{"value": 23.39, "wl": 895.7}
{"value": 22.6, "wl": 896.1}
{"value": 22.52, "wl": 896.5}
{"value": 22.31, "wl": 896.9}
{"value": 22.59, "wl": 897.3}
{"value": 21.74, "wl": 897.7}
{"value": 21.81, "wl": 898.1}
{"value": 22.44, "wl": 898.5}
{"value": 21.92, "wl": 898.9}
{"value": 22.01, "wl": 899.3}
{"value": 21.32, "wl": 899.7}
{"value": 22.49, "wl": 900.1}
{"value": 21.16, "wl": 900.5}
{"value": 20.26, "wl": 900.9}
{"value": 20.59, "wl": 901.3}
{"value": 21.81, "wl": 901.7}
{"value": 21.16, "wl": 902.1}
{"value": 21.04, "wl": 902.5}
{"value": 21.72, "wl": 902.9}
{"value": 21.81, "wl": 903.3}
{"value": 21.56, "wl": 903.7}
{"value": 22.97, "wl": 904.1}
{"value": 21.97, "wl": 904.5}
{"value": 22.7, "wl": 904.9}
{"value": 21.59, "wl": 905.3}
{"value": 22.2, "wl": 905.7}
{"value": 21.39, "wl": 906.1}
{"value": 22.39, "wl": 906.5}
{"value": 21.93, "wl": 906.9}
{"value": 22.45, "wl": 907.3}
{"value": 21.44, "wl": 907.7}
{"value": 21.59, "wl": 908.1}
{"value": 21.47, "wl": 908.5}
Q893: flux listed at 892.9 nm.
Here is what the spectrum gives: 21.2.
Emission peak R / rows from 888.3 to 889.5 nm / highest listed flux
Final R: 22.86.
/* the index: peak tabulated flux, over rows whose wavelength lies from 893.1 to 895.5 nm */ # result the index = 22.79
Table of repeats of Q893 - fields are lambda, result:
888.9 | 22.86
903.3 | 21.81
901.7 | 21.81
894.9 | 21.36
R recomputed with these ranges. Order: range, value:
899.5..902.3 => 22.49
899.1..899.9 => 22.01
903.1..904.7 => 22.97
